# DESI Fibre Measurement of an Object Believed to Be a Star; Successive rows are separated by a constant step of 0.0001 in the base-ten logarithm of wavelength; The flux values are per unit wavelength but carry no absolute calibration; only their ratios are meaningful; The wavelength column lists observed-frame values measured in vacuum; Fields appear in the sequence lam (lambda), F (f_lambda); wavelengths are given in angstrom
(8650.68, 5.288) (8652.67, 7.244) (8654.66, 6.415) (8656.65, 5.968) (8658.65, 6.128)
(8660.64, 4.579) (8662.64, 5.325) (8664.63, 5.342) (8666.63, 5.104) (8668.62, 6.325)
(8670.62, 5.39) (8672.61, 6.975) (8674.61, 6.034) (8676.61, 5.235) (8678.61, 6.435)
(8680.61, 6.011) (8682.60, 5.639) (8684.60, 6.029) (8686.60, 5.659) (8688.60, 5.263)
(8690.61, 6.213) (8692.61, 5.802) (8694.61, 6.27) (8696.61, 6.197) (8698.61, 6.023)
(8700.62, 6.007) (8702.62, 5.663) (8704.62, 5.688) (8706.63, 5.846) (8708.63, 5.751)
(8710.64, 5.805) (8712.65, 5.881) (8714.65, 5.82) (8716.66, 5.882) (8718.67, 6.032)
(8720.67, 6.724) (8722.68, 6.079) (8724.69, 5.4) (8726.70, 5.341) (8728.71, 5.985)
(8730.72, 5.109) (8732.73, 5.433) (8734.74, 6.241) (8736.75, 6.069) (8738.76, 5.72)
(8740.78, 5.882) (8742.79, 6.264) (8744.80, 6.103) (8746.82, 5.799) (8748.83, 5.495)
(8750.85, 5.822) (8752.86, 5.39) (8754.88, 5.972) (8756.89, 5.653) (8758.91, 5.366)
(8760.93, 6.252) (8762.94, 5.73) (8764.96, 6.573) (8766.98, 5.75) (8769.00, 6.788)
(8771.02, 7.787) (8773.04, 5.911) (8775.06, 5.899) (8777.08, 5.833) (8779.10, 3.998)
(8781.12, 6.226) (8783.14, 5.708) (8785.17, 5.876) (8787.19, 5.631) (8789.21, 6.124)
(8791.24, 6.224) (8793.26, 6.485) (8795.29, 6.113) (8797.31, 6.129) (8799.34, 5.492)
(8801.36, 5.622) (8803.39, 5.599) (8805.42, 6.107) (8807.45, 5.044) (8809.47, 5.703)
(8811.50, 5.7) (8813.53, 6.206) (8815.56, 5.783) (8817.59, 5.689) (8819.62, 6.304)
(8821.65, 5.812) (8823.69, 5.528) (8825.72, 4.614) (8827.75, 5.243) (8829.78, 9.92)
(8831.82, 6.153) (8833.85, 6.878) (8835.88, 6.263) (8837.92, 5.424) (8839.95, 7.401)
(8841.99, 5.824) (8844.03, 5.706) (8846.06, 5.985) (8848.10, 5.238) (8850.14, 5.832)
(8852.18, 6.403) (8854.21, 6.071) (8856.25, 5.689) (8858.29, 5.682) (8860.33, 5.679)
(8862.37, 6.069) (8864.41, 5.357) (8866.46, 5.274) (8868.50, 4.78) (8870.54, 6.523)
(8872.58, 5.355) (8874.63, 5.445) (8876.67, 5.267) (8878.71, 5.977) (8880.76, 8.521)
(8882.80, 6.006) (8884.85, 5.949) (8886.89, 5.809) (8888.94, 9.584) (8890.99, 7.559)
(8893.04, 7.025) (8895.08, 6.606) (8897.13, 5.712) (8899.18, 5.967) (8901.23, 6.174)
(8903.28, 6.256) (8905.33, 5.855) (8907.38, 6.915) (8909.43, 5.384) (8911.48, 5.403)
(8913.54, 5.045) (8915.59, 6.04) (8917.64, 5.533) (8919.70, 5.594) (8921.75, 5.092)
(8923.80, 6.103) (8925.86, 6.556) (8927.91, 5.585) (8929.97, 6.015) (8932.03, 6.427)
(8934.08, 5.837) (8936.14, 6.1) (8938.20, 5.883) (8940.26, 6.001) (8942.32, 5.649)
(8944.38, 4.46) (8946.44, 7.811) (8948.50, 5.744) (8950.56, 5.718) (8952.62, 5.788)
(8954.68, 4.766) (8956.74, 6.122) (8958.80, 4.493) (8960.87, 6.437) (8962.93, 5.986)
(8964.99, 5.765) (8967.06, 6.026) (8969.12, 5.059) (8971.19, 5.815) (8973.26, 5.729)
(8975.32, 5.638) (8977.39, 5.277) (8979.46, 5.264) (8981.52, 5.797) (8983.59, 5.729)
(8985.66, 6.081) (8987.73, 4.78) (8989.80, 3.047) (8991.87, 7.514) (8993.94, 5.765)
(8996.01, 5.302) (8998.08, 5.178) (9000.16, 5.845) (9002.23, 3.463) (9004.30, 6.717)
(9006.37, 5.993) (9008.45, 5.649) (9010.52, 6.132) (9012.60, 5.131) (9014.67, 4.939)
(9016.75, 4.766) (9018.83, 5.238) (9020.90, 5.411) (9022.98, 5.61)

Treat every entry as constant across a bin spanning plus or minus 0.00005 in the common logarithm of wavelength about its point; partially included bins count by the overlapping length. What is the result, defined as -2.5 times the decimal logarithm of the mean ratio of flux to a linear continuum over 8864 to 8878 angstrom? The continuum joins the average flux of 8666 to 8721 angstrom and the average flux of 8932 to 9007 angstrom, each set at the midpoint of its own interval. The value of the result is 0.057 mag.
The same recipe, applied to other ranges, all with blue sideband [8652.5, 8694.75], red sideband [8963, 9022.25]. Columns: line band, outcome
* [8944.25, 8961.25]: -0.043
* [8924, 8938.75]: -0.097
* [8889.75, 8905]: -0.162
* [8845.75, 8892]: -0.088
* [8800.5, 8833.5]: -0.052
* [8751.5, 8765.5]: -0.015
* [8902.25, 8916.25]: -0.050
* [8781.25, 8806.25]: -0.042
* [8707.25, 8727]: -0.018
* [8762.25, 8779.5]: -0.068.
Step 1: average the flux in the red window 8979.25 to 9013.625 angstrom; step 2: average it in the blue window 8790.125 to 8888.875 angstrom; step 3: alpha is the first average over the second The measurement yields 0.92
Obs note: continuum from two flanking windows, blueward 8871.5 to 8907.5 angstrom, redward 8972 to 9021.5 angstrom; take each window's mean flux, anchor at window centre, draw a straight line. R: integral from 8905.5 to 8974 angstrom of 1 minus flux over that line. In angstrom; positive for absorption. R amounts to 2.0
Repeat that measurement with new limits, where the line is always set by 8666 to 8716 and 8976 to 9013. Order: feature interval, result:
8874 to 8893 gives -3.7 angstrom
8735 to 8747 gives -0.4 angstrom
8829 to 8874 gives -2.9 angstrom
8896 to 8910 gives -1.1 angstrom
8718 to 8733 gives 0.2 angstrom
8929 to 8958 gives -1.6 angstrom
